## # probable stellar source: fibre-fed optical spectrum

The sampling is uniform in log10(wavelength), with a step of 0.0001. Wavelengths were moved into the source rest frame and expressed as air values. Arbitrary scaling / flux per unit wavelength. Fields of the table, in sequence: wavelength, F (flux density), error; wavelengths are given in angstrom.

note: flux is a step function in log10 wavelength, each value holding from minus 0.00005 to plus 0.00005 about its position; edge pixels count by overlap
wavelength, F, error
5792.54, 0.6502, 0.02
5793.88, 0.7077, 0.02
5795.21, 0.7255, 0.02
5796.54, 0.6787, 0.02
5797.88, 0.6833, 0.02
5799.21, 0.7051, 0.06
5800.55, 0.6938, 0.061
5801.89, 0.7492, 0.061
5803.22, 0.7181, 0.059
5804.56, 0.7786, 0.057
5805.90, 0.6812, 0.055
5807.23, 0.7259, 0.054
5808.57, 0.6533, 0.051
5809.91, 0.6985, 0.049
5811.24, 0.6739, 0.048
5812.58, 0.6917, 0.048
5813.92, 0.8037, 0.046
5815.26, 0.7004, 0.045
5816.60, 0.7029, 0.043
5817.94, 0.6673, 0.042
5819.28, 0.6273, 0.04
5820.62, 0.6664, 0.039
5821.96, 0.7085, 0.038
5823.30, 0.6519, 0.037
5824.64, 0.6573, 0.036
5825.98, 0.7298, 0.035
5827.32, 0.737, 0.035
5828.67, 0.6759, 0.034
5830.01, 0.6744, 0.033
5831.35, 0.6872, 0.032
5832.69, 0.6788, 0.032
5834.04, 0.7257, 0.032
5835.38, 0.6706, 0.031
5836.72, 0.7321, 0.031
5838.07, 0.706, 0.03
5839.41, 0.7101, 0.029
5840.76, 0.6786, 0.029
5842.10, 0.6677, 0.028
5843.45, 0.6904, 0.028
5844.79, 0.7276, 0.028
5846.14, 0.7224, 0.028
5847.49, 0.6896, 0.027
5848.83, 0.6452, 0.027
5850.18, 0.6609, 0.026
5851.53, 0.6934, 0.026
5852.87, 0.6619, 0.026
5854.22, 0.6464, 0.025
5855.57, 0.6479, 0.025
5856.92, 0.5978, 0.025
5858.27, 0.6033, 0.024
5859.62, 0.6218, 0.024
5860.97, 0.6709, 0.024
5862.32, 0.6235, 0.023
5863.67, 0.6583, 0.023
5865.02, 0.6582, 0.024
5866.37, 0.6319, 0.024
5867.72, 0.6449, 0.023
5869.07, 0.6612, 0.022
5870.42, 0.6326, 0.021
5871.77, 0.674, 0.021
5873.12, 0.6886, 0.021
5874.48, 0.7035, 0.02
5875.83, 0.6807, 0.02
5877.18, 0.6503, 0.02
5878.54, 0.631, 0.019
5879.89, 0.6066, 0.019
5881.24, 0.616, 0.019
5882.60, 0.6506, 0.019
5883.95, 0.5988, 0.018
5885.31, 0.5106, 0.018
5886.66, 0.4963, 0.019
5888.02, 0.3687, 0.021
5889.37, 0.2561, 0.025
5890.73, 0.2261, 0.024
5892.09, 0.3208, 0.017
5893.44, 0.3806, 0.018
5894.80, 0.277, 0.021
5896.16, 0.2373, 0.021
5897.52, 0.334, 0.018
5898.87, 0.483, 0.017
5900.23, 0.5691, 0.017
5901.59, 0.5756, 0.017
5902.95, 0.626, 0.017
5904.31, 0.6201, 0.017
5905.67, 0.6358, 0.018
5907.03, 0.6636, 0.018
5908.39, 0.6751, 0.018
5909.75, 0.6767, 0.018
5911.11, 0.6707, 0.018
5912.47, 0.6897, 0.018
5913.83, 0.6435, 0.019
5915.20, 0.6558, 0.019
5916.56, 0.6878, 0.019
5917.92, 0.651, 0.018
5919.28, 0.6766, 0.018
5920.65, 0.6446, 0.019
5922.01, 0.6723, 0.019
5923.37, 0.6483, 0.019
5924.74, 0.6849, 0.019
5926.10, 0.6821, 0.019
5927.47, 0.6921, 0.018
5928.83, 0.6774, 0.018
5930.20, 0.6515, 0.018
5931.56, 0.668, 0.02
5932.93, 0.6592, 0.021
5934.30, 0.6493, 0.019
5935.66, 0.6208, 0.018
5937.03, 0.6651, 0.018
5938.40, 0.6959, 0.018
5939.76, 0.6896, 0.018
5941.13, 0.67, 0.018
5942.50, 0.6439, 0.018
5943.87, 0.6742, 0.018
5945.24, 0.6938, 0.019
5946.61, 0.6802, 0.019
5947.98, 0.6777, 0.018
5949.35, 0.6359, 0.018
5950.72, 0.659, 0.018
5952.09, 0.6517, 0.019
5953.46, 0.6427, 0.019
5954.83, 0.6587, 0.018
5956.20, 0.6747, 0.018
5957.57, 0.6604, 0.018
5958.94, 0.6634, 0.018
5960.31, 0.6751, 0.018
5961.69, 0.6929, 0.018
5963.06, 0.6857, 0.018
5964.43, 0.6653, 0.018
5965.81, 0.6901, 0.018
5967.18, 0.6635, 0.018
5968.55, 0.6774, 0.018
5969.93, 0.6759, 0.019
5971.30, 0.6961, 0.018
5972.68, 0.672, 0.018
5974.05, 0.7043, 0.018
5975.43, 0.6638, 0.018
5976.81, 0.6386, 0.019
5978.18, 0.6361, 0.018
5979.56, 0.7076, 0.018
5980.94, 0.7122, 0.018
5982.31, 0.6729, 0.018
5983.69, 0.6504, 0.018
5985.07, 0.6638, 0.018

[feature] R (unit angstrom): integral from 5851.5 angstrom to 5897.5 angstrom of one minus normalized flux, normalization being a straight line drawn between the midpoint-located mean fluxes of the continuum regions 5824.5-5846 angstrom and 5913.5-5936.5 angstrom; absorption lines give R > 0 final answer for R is 8.3 angstrom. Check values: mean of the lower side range 0.698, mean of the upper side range 0.663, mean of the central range 0.56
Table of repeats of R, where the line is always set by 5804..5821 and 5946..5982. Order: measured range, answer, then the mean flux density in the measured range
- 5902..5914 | 0.5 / 0.655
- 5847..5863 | 1.0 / 0.646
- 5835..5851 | 0.0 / 0.692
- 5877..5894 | 5.1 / 0.481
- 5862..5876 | 0.6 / 0.66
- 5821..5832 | 0.1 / 0.69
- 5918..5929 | 0.1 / 0.671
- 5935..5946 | 0.1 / 0.669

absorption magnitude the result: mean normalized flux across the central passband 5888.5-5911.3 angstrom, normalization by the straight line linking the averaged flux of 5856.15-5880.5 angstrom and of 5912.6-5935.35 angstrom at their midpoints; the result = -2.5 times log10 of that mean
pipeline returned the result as 0.344 mag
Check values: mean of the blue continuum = 0.647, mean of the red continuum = 0.665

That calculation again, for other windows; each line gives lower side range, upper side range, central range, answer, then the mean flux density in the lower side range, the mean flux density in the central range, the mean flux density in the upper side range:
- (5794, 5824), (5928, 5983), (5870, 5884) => 0.06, 0.7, 0.651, 0.67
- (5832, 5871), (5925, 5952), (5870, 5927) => 0.17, 0.668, 0.573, 0.668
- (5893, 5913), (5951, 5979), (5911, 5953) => -0.11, 0.542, 0.666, 0.67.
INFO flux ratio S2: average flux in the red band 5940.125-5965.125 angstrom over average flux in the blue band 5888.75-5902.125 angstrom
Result 1.83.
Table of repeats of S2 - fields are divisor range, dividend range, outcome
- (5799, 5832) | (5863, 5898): 0.76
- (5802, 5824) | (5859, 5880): 0.94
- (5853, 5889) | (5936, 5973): 1.08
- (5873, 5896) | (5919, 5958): 1.33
